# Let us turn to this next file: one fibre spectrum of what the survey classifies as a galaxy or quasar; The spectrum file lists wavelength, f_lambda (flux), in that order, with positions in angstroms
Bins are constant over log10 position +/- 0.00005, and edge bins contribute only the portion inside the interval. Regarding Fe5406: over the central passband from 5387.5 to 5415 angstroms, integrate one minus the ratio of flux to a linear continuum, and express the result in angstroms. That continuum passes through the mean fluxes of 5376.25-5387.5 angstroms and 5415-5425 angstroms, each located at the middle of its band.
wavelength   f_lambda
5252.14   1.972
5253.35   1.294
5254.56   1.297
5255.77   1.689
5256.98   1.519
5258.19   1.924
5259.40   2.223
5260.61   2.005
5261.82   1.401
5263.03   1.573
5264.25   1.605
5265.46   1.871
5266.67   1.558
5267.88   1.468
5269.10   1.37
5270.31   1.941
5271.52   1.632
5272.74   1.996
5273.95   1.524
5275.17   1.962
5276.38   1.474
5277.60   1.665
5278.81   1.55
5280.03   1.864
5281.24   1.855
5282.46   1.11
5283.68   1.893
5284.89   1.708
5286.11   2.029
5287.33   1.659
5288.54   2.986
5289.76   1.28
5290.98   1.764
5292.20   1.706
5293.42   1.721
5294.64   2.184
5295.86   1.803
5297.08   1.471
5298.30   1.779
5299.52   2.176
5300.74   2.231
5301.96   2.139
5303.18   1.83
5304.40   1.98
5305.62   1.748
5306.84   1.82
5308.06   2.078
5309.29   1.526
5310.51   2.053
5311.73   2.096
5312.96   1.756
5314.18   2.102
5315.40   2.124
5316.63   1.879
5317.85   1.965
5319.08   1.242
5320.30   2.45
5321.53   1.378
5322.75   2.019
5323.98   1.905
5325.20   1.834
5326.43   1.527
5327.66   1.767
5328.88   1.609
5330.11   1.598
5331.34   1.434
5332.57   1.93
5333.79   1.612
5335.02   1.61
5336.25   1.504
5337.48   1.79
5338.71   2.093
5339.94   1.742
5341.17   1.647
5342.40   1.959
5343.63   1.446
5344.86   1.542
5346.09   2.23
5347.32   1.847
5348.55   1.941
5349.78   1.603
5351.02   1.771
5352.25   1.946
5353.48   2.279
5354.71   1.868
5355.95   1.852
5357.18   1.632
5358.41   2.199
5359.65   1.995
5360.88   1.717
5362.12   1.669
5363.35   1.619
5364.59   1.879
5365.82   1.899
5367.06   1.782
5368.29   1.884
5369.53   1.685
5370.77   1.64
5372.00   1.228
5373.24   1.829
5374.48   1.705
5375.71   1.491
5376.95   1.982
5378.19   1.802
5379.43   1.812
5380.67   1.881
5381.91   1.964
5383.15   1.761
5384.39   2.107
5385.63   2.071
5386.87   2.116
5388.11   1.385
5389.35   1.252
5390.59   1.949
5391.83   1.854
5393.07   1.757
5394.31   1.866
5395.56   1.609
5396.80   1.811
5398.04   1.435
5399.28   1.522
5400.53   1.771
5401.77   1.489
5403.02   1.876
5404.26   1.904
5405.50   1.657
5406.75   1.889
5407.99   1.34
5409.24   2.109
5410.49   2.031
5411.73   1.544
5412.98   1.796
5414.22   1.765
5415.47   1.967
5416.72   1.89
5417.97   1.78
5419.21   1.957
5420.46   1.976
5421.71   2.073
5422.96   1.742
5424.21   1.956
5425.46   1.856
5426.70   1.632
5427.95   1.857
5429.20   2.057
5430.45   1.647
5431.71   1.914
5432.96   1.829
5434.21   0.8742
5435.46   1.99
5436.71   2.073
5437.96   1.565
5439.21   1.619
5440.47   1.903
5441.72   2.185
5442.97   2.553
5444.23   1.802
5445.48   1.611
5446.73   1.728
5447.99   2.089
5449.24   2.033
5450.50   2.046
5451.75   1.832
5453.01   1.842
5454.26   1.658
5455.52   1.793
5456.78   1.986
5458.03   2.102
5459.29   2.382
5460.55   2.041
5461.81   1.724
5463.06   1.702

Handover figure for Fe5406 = 3.07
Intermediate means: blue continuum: 1.94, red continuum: 1.91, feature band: 1.71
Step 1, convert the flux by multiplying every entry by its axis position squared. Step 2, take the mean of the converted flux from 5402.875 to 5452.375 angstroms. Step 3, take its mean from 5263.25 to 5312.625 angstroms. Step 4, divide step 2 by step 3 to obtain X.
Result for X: 1.08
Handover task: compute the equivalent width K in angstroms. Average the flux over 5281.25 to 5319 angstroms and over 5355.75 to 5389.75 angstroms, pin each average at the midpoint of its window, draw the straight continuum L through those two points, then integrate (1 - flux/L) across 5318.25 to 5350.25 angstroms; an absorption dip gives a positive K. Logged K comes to 1.6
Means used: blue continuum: 1.88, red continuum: 1.78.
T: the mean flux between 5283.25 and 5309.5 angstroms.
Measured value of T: 1.89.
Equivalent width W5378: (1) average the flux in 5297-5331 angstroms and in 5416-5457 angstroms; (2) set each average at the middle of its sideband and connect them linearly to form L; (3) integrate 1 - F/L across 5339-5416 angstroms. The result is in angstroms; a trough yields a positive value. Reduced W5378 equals 3.1 angstroms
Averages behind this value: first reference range 1.86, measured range 1.78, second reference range 1.86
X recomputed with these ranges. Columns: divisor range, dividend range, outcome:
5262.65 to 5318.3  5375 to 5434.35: 1.03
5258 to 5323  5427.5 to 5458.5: 1.09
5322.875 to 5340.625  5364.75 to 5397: 1.05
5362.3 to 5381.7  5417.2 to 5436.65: 1.06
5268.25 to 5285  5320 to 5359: 1.09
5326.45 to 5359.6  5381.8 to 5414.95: 1.01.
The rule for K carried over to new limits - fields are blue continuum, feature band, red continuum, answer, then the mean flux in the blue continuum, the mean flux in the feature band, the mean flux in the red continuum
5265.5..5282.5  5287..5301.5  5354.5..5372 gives -1.8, 1.67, 1.9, 1.79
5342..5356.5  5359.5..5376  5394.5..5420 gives 1.0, 1.86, 1.71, 1.76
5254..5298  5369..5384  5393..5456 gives 0.4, 1.73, 1.74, 1.81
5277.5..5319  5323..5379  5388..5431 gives 1.6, 1.86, 1.77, 1.78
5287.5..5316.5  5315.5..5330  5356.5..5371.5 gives 0.7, 1.92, 1.79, 1.8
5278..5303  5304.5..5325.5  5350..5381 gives -0.6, 1.84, 1.88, 1.8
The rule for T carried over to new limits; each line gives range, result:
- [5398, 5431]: 1.8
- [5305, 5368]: 1.81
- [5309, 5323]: 1.89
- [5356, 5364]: 1.81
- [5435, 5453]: 1.93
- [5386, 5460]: 1.82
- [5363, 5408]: 1.75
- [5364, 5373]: 1.72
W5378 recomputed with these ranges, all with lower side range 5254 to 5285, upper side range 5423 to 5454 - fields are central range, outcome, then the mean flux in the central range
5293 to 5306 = -1.6 angstroms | 1.92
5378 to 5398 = 0.0 angstroms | 1.8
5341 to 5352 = -0.2 angstroms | 1.79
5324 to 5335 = 0.4 angstroms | 1.67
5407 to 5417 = 0.1 angstroms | 1.81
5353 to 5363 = -0.7 angstroms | 1.89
